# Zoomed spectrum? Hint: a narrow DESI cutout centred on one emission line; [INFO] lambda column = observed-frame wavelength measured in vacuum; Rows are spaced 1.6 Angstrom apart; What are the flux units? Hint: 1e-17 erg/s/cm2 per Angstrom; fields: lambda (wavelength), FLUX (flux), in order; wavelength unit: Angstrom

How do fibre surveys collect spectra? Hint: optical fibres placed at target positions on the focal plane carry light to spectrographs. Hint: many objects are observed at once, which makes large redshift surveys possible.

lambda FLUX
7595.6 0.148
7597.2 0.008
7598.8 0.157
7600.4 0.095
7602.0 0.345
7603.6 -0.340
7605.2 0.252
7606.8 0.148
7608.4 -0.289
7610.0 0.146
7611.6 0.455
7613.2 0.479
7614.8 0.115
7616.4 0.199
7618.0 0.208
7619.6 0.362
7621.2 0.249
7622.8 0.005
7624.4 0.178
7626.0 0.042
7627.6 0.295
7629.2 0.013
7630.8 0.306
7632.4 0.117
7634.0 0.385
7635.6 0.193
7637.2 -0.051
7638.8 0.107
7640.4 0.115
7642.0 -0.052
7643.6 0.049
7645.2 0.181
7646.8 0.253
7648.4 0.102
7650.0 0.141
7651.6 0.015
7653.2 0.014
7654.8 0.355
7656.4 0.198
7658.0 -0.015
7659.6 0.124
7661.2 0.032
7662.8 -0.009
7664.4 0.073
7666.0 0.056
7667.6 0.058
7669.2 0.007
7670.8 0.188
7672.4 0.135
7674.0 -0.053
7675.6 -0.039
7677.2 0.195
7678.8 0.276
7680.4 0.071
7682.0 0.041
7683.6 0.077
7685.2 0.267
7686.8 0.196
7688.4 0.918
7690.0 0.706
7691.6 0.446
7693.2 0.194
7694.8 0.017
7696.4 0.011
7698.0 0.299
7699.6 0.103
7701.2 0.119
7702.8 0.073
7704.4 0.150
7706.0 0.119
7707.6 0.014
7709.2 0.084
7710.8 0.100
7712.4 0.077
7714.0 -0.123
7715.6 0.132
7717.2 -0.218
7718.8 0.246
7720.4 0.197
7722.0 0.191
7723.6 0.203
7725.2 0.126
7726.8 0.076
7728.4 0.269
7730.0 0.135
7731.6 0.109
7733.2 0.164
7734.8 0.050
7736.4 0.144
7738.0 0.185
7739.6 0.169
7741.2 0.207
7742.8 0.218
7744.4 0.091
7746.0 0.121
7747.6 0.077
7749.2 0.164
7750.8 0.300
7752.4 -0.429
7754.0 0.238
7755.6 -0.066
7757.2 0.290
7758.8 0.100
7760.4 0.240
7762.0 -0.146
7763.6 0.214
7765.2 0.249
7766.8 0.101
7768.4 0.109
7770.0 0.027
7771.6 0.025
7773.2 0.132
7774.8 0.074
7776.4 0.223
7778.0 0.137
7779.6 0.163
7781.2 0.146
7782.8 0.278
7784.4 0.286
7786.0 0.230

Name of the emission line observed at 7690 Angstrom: Hgamma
